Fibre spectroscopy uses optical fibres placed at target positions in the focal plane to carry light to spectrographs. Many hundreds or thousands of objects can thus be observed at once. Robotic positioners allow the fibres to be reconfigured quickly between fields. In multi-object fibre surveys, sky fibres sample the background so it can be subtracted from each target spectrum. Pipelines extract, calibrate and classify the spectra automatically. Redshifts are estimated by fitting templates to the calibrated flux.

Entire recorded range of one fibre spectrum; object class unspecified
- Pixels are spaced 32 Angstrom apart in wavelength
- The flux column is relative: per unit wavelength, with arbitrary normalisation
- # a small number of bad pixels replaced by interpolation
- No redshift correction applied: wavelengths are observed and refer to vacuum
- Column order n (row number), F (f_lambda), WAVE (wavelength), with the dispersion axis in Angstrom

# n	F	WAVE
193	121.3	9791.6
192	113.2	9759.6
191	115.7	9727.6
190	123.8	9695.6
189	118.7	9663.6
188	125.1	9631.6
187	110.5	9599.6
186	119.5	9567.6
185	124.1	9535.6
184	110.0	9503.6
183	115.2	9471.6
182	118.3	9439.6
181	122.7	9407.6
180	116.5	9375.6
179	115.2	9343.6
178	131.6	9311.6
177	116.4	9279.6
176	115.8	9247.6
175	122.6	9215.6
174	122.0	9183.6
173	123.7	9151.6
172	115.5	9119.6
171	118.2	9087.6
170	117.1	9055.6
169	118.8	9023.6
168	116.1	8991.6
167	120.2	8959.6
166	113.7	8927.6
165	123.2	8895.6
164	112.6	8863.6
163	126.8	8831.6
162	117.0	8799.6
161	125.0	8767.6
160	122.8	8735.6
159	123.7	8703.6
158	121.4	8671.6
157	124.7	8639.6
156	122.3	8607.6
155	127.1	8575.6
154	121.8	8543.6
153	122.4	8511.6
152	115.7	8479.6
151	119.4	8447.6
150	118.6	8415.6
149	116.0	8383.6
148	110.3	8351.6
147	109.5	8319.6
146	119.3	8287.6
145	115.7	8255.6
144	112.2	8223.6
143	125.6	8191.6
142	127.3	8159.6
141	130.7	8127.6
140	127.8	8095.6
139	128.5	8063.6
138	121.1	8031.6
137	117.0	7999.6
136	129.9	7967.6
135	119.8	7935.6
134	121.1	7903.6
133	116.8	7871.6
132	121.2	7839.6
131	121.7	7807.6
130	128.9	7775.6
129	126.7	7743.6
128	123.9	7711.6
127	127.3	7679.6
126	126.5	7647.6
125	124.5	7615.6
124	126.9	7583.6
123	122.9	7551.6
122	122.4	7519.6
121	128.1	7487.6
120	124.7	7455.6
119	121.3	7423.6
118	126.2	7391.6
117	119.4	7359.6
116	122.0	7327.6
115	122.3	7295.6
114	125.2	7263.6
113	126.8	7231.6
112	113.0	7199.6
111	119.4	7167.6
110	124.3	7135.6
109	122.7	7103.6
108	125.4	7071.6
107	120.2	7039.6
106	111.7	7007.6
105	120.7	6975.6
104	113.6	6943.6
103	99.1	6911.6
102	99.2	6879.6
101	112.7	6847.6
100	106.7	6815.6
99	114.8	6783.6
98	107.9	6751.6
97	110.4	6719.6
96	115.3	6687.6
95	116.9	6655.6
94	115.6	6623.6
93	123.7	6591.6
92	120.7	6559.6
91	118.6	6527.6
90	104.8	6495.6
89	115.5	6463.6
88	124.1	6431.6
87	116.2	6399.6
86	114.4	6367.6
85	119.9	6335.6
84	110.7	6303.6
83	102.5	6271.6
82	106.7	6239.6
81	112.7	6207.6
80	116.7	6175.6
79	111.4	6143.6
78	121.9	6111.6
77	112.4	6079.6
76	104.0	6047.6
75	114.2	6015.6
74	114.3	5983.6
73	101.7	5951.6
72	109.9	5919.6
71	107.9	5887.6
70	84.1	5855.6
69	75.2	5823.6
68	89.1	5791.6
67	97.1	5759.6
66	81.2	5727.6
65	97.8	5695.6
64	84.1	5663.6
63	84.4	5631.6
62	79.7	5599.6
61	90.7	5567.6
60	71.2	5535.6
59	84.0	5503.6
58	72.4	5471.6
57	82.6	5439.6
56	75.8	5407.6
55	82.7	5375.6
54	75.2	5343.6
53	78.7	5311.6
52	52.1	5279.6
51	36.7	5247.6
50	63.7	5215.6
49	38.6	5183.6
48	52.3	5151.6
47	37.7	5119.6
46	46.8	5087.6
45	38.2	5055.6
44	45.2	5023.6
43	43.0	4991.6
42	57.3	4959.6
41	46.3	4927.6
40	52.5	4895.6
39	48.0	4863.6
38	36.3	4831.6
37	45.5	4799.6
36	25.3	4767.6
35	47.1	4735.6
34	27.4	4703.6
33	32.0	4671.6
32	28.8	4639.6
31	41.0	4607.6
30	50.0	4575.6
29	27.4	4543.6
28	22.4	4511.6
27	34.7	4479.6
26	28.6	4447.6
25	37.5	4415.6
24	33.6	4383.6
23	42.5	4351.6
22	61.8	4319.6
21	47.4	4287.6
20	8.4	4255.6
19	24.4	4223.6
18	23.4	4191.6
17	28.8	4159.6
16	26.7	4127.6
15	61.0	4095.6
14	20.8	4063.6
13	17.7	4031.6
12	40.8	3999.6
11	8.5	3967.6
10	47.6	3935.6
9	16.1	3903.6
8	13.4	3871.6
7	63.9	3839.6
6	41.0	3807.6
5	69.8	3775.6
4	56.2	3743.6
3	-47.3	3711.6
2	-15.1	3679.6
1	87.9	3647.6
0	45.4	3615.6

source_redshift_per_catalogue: 0.333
